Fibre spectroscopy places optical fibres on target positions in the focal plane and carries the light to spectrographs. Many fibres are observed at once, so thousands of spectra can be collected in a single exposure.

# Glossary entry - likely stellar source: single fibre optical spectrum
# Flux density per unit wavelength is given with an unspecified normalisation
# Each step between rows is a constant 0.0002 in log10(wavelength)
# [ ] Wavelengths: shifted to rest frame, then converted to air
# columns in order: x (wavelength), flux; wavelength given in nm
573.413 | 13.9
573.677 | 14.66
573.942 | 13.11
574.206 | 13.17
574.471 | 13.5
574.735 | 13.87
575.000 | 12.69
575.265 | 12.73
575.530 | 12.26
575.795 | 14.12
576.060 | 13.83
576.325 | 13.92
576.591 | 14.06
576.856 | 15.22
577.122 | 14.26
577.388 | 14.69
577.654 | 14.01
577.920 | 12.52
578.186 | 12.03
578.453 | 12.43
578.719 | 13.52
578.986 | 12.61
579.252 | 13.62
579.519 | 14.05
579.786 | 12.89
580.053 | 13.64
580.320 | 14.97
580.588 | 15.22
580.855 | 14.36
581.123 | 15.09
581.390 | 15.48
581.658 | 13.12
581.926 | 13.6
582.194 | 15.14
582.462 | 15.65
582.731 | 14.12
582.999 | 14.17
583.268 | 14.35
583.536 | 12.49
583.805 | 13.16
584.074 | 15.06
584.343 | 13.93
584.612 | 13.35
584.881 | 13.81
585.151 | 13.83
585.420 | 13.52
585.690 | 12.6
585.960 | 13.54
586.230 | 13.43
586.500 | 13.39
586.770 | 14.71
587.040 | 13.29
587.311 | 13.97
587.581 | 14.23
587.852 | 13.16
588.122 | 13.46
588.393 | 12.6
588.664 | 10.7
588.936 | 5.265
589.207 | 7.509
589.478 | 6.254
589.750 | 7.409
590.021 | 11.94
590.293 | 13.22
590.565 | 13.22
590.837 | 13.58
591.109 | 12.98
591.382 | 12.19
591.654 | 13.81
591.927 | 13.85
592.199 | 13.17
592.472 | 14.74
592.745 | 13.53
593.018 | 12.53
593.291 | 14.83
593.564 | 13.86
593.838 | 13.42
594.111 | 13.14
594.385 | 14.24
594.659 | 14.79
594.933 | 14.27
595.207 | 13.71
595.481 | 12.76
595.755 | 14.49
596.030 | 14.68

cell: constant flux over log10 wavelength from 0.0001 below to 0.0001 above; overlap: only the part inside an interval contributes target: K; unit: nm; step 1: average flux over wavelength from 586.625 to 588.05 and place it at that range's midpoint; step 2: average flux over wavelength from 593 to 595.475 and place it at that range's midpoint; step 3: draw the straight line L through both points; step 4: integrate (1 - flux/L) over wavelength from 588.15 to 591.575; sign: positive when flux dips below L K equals 0.78 nm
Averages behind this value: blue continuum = 13.9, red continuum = 13.9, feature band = 10.7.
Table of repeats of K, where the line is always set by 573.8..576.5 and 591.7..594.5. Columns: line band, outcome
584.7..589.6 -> 0.50 nm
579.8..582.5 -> -0.21 nm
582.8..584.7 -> -0.04 nm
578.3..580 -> 0.03 nm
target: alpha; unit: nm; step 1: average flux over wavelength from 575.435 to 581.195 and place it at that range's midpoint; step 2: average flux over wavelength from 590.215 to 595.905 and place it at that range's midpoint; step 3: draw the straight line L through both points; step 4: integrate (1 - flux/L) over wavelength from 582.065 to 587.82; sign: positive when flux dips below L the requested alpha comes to -0.07 nm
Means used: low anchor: 13.8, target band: 13.9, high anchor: 13.6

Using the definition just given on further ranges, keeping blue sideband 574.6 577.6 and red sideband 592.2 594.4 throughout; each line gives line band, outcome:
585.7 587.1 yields 0.016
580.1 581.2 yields -0.082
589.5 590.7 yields 0.243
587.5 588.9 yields 0.153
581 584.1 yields -0.110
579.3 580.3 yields 0.006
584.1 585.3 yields -0.008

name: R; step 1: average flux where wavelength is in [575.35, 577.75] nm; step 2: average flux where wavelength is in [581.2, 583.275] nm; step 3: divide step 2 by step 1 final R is 1.03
